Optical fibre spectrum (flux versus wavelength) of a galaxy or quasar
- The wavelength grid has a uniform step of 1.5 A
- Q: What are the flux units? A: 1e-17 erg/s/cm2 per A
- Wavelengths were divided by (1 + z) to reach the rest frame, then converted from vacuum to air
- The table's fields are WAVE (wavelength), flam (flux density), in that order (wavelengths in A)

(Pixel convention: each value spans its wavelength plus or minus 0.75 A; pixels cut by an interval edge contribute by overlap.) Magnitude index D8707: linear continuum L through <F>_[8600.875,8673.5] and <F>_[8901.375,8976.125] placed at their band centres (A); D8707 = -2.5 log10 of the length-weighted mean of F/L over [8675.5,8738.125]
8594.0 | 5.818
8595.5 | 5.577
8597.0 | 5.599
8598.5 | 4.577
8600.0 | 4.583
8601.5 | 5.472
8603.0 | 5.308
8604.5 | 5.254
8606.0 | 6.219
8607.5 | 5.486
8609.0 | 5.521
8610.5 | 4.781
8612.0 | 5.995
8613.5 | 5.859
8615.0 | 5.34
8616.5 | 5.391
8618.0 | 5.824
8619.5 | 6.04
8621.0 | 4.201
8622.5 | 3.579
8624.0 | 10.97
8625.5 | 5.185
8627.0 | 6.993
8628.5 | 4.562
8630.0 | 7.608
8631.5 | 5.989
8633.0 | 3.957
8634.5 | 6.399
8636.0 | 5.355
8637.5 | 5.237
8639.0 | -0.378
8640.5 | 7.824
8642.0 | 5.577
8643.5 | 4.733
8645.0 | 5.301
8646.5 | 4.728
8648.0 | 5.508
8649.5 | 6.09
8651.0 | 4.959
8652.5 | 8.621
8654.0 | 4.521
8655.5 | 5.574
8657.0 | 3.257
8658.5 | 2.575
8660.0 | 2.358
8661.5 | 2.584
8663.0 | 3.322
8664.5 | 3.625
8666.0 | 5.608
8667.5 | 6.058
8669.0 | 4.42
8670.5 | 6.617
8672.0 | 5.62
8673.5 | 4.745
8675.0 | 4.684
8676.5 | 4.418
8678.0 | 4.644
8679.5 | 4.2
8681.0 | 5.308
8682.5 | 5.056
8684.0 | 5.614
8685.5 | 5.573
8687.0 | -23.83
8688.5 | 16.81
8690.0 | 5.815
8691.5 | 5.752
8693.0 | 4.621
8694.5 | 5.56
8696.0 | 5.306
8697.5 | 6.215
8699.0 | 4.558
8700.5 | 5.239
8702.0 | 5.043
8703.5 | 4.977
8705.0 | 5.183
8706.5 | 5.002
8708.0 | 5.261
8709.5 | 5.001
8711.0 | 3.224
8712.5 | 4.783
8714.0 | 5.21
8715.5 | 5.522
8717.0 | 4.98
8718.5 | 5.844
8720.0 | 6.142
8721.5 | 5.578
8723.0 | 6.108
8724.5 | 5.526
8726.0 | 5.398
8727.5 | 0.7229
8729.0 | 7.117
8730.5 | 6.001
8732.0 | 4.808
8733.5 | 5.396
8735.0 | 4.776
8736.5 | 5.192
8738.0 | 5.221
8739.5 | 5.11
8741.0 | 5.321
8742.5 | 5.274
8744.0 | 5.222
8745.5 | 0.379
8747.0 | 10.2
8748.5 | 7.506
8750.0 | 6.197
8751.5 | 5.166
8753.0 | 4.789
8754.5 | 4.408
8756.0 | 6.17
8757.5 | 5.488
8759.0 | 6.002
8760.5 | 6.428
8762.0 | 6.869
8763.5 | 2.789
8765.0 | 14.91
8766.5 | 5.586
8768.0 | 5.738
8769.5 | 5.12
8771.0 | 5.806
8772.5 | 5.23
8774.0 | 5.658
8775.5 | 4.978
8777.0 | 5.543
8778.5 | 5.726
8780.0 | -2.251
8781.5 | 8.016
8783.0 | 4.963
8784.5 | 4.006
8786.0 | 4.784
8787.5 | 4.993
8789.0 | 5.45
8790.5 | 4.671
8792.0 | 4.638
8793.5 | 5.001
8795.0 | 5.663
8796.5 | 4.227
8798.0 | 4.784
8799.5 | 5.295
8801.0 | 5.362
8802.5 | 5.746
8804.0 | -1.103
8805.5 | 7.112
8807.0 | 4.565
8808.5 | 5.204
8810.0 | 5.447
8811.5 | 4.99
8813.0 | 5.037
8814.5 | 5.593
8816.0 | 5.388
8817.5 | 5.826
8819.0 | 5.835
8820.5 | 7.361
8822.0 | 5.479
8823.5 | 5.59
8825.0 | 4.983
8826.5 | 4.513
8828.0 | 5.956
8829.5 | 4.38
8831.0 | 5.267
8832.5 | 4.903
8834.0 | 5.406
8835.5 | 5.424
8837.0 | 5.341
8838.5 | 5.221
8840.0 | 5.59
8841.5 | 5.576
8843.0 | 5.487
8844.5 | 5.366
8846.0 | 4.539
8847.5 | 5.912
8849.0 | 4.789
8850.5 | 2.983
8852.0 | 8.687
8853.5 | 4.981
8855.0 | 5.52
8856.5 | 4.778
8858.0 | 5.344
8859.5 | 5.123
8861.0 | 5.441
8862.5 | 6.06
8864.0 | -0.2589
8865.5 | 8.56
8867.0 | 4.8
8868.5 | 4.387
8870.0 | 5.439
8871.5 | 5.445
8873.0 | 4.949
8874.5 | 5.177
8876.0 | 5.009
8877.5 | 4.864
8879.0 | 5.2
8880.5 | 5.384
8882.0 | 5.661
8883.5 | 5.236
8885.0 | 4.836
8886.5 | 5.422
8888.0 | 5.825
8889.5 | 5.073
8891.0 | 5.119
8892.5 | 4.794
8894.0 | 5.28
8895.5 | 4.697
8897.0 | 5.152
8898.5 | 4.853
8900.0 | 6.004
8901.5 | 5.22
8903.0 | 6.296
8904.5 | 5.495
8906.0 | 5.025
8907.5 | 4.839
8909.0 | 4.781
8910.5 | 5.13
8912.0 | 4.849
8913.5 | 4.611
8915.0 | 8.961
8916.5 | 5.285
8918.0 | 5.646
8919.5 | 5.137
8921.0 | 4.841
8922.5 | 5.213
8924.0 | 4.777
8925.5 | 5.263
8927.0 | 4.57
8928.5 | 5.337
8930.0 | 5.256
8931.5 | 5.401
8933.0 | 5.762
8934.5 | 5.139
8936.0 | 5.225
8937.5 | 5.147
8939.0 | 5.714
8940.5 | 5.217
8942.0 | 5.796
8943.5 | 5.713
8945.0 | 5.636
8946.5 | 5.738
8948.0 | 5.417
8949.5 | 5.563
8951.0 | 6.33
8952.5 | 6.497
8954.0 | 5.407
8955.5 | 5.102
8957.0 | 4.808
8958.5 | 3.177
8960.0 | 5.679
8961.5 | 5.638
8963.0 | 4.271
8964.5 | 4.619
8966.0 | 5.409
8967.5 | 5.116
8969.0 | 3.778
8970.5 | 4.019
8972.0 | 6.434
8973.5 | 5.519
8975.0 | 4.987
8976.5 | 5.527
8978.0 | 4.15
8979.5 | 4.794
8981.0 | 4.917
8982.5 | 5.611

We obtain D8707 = 0.11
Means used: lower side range 5.24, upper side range 5.3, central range 4.73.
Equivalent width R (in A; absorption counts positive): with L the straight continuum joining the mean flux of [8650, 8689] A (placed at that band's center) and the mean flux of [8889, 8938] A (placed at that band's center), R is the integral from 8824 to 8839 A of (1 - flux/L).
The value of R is -0.9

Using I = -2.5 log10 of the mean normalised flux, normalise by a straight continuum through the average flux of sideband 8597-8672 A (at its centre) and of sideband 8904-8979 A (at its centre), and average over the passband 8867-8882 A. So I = 0.03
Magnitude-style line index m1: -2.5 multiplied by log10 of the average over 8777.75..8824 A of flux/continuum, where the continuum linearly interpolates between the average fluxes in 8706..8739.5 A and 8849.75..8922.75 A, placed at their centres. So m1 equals 0.05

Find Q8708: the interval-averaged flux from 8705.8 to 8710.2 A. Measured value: 5.09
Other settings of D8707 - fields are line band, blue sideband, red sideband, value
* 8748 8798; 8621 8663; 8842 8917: -0.05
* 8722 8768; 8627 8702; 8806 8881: -0.15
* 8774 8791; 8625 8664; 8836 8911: 0.10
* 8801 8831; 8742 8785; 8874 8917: 0.07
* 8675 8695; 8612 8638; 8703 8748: 0.38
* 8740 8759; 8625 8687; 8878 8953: -0.13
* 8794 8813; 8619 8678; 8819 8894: 0.09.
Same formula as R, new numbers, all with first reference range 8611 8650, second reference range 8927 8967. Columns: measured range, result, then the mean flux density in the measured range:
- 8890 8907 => 0.3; 5.26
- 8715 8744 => 1.1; 5.26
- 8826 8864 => 1.4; 5.2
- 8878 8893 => 0.3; 5.26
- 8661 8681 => 2.9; 4.71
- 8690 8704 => 0.5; 5.29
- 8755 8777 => -2.9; 6.16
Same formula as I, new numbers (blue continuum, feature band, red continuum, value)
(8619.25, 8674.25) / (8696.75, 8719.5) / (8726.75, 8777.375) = 0.069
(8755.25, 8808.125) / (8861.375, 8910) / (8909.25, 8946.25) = 0.043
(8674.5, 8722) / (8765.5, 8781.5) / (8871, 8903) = -0.040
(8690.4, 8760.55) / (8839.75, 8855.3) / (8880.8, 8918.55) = -0.011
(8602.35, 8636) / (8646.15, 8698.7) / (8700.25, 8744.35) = 0.211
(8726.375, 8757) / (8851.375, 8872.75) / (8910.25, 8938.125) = 0.008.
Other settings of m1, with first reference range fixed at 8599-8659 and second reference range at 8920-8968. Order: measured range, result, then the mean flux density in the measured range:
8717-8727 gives -0.04 mag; 5.58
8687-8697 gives 0.09 mag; 4.95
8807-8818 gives 0.01 mag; 5.29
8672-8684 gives 0.12 mag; 4.83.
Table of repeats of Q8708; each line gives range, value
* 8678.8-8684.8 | 5.06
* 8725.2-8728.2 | 3.14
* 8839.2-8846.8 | 5.31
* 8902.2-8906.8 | 5.59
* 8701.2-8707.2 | 5.05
